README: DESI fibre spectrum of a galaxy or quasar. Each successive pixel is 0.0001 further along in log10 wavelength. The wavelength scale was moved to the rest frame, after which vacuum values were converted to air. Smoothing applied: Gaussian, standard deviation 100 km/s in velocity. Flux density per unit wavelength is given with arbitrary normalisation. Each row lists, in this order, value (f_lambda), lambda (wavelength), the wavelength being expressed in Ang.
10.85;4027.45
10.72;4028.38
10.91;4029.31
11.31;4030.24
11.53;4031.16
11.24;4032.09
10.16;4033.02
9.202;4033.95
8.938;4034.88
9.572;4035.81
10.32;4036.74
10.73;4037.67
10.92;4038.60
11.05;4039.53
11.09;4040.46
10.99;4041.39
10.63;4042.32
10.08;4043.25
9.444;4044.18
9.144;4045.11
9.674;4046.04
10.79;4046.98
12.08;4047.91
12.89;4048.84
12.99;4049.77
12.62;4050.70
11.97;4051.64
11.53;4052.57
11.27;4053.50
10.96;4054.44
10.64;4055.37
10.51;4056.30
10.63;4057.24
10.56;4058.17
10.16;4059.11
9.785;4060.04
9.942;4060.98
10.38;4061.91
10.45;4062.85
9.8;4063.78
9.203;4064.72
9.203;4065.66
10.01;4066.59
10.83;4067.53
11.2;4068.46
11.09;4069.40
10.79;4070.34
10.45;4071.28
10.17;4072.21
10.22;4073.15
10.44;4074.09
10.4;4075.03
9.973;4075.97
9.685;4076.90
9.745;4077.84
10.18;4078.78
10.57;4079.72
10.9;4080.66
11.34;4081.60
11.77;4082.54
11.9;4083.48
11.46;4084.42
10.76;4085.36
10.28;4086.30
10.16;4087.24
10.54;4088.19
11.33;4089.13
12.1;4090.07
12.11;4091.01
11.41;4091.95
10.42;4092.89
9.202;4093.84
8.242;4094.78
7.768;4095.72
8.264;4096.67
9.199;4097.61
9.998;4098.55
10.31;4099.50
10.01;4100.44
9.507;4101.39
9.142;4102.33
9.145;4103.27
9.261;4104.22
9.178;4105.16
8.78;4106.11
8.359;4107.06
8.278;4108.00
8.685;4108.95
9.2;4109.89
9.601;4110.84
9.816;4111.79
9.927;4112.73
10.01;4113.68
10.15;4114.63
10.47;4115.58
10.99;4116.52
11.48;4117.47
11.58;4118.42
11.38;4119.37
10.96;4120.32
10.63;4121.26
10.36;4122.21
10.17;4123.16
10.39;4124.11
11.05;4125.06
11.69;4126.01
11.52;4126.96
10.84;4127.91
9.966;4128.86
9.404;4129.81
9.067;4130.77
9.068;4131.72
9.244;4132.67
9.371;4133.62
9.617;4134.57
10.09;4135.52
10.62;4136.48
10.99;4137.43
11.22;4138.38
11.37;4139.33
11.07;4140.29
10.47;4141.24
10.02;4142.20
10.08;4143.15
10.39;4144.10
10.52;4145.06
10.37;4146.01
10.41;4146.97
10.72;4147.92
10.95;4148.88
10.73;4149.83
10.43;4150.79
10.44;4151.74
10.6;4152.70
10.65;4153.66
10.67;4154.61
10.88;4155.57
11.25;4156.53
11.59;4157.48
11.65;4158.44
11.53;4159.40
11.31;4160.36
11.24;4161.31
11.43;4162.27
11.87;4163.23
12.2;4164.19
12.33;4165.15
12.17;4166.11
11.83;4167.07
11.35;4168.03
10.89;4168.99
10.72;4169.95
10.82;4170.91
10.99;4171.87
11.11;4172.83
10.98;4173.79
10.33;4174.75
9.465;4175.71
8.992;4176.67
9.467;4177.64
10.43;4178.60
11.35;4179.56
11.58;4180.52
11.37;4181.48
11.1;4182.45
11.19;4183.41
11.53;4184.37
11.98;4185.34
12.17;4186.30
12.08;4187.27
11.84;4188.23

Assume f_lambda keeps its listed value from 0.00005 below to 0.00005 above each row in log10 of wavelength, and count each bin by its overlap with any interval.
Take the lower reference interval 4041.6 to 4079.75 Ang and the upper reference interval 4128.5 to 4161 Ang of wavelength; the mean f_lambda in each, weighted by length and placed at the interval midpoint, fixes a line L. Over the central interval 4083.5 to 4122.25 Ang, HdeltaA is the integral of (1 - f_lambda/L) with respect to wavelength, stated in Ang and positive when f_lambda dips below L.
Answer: 1.9 Ang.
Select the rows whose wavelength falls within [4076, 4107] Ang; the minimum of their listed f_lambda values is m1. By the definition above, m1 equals 7.768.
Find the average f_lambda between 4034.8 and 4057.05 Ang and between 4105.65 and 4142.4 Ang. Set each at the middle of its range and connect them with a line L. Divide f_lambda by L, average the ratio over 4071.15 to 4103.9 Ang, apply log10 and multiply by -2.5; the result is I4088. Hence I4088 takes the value 0.03 mag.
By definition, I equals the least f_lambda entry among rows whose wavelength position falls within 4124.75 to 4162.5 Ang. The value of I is 9.067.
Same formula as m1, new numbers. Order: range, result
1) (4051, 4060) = 10.16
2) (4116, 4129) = 9.966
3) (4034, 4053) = 8.938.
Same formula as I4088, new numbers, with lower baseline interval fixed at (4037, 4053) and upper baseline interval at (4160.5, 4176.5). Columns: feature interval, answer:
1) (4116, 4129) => 0.02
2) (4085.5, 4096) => 0.07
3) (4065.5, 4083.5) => 0.06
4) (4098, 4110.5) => 0.20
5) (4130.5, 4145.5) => 0.10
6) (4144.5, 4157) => 0.05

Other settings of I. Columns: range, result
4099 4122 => 8.278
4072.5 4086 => 9.685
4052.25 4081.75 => 9.203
